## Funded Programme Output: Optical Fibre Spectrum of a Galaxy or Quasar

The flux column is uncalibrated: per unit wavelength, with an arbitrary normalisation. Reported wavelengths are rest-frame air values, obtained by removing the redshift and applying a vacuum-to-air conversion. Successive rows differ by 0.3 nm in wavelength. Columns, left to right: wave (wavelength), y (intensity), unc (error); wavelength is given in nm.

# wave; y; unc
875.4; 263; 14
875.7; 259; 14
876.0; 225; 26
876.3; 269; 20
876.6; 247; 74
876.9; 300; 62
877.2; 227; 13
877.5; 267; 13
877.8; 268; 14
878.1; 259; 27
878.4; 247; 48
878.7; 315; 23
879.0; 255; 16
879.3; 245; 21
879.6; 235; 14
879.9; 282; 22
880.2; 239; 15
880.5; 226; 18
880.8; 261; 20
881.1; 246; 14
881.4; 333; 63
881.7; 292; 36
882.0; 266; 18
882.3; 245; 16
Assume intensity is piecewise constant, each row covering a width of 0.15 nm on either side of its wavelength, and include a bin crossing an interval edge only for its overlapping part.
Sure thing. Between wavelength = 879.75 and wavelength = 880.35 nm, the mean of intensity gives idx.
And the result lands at 260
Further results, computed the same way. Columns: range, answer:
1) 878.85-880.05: 254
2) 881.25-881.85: 312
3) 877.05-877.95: 254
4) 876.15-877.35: 261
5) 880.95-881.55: 290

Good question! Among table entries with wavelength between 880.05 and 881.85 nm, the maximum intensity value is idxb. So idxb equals 333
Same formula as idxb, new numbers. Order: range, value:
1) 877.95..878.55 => 259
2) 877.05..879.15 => 315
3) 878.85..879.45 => 255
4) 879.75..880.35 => 282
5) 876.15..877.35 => 300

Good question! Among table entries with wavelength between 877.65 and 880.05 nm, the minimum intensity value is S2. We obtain 235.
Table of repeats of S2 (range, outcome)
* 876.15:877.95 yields 227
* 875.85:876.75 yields 225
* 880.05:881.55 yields 226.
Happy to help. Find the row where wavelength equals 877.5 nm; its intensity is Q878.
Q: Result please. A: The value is 267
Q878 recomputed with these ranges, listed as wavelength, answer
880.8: 261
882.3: 245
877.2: 227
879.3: 245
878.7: 315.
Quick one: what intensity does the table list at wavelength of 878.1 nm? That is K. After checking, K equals 259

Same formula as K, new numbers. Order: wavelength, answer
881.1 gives 246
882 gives 266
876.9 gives 300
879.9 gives 282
